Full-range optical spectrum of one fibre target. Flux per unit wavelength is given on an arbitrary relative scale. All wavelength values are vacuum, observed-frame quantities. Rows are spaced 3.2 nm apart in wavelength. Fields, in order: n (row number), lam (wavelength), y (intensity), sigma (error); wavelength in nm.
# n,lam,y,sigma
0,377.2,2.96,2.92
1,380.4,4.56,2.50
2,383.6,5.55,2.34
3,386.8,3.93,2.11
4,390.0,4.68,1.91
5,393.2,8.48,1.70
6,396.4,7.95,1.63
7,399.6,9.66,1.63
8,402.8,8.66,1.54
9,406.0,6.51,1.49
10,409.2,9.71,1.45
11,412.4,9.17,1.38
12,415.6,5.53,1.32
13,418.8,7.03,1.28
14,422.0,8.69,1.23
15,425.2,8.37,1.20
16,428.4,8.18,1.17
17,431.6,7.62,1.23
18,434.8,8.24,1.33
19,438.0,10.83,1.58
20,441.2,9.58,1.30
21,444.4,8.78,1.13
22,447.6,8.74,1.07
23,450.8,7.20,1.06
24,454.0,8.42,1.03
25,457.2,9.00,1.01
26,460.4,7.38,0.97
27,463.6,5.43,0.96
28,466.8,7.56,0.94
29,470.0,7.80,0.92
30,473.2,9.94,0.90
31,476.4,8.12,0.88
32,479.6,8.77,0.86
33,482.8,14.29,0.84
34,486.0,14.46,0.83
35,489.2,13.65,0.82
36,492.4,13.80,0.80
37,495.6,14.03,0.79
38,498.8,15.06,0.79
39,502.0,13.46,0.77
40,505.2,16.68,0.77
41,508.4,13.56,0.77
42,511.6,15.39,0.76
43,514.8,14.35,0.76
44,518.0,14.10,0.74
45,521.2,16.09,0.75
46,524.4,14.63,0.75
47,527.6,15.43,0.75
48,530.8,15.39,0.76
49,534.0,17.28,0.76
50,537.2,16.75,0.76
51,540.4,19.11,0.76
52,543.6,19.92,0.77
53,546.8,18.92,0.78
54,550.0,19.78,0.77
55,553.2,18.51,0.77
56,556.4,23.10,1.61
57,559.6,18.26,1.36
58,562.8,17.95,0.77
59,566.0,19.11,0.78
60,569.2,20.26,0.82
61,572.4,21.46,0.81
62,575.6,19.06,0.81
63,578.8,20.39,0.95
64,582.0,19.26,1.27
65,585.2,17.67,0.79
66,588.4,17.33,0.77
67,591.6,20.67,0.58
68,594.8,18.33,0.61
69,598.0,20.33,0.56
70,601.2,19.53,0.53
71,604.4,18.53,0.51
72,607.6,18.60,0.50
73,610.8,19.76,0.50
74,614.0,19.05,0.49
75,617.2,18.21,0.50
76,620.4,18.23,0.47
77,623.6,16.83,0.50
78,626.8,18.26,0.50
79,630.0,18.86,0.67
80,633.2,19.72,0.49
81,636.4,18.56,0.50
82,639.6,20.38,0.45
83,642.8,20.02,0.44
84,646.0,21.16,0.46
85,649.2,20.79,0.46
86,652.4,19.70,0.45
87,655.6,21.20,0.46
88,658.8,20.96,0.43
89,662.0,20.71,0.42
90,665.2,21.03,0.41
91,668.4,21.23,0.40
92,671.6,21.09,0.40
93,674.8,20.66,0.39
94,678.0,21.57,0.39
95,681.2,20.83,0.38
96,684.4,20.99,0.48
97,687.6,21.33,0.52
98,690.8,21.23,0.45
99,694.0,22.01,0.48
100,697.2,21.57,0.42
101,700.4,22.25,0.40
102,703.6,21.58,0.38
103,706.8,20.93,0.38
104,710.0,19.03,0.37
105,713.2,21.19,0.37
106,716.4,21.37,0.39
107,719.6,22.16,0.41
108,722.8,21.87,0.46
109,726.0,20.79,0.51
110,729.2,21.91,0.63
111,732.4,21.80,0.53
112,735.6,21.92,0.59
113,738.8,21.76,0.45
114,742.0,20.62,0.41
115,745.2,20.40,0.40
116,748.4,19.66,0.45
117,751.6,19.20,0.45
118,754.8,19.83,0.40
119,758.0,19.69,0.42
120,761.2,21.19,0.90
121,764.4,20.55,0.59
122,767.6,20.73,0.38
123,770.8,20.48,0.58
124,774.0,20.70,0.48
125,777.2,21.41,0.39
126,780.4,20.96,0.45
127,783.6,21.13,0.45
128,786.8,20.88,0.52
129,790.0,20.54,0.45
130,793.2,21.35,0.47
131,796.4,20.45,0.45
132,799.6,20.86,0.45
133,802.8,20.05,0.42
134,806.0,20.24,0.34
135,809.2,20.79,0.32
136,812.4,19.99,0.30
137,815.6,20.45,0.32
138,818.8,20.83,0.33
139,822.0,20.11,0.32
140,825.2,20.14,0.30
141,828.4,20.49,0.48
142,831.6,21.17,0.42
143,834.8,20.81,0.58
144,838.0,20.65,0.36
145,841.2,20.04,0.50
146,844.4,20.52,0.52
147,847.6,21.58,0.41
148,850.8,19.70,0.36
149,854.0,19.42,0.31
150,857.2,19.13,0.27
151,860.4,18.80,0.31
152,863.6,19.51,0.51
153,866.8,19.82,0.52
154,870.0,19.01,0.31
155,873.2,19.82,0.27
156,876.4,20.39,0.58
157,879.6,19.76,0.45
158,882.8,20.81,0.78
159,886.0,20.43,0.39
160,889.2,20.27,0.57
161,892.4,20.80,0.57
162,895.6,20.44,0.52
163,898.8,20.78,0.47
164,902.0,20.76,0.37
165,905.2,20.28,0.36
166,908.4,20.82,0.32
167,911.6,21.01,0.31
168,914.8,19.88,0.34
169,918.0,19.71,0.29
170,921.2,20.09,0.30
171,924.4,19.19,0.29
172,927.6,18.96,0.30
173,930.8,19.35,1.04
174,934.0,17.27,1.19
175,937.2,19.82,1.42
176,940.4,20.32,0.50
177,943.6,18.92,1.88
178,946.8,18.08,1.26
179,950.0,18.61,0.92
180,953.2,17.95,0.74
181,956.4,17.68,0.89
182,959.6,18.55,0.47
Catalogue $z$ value 0.21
